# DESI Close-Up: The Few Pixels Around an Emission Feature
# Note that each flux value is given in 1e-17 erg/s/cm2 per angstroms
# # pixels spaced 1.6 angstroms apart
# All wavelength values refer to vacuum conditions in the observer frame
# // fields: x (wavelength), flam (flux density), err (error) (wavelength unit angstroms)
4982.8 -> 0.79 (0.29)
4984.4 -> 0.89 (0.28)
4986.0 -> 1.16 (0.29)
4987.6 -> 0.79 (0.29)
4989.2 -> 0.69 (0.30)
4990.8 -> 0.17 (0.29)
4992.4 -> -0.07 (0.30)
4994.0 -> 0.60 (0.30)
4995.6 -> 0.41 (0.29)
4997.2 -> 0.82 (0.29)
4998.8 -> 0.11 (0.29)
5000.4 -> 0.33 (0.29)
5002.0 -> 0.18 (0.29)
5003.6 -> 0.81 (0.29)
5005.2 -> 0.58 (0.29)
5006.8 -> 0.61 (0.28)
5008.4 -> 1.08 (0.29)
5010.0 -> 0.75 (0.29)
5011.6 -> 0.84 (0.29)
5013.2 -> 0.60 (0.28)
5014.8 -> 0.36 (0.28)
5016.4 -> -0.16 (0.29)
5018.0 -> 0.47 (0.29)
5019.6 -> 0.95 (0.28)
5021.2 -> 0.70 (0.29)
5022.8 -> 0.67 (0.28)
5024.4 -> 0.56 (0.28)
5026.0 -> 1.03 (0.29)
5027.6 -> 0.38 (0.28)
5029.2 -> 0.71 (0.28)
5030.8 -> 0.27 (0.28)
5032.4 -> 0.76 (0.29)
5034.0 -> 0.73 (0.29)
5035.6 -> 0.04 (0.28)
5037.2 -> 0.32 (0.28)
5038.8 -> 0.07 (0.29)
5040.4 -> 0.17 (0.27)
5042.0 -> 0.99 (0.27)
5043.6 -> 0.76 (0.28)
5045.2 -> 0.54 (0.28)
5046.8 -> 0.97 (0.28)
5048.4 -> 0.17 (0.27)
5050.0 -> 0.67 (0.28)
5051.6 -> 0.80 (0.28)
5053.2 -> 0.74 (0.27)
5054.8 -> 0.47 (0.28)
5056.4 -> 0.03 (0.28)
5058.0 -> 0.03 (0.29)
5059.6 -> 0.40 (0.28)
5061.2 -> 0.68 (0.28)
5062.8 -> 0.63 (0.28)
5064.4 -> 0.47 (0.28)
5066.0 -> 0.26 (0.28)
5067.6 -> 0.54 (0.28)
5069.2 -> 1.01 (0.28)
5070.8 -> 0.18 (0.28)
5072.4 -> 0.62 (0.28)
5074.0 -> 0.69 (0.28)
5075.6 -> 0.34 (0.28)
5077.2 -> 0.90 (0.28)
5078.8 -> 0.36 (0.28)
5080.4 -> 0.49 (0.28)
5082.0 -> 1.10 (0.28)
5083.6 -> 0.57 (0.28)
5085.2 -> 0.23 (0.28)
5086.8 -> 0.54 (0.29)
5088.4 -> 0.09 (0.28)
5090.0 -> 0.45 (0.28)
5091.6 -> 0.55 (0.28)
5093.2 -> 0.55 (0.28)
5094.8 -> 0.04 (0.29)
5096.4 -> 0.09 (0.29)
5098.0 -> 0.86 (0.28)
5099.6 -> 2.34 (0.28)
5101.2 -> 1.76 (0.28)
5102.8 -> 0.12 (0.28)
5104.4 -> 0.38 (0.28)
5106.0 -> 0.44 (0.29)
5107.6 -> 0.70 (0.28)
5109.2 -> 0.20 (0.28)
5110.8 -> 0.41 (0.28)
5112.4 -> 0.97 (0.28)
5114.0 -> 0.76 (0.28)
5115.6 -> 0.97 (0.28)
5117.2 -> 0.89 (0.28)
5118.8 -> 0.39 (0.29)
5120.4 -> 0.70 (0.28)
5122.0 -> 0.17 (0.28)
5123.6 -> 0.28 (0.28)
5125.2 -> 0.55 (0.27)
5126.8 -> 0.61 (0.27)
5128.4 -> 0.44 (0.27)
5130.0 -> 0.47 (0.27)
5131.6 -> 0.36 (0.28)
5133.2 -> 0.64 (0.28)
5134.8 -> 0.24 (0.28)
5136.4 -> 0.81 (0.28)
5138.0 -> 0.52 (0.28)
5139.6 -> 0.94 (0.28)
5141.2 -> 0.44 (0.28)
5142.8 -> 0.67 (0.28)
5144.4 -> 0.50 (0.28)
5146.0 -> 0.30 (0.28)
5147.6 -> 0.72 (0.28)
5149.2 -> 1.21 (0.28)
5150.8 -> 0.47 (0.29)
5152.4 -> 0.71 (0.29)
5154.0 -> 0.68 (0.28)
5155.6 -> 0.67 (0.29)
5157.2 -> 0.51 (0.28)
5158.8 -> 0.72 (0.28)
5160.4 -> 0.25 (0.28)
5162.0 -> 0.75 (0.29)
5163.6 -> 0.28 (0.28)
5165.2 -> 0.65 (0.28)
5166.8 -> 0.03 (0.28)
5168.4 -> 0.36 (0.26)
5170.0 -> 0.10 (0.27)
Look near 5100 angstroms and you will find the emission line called H-beta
